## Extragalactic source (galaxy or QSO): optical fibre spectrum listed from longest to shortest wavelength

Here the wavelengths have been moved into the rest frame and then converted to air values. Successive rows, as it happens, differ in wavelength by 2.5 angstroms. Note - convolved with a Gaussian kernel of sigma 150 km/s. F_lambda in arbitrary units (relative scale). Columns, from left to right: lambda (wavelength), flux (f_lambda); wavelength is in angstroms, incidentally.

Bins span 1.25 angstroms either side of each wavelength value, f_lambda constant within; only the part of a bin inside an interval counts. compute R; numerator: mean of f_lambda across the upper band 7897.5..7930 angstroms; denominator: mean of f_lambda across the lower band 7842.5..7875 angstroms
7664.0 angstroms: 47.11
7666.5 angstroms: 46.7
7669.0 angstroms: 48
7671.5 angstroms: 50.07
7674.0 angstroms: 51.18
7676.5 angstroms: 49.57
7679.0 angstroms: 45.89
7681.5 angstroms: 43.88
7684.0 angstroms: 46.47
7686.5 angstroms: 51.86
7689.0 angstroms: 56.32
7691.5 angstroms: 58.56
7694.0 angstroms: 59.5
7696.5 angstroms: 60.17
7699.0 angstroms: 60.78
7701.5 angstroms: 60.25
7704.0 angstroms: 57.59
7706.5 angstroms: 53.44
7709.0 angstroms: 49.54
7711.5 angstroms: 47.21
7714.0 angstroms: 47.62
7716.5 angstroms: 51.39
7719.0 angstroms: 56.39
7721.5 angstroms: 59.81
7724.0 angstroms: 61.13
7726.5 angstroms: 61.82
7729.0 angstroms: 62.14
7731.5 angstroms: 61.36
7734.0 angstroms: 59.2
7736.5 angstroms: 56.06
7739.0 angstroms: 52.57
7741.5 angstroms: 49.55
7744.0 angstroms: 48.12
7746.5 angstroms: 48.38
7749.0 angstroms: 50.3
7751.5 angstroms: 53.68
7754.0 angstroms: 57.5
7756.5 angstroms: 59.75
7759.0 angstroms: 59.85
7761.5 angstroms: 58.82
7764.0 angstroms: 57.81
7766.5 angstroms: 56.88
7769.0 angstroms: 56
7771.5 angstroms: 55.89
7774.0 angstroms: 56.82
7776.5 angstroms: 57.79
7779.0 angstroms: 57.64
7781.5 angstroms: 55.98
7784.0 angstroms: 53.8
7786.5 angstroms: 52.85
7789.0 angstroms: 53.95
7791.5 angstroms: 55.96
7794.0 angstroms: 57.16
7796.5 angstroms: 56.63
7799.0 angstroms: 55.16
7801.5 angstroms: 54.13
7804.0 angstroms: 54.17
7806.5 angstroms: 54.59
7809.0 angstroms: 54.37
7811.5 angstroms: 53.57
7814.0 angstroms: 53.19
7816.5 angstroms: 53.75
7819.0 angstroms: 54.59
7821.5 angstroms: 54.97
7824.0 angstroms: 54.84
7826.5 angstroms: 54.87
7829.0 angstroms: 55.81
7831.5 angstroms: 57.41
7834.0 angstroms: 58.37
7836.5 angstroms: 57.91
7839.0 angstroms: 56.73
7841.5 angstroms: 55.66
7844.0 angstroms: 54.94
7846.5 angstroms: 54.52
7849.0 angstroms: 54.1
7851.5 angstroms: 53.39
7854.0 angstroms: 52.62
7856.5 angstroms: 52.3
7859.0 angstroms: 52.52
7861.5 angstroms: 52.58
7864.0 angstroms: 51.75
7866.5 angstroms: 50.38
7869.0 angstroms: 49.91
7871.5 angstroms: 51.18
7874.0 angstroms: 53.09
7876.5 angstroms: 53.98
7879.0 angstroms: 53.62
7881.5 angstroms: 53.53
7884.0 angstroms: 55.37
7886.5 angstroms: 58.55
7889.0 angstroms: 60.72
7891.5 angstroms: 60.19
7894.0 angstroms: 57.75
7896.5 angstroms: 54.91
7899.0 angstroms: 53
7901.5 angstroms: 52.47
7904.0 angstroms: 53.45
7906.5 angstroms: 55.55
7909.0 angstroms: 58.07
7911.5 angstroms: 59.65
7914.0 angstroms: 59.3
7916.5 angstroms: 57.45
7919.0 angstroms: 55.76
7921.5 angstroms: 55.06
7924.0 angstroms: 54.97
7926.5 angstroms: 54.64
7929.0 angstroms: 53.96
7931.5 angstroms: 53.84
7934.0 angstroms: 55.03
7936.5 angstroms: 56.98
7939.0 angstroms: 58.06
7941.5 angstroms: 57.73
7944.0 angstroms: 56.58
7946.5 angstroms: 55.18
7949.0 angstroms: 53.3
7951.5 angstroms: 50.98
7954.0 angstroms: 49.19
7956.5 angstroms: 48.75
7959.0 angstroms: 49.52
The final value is 1.1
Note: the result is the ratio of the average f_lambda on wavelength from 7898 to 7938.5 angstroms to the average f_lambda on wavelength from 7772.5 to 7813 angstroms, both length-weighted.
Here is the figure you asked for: 1.01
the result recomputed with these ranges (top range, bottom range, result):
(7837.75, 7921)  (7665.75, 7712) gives 1.04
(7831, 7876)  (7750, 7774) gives 0.94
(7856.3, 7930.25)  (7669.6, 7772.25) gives 1.00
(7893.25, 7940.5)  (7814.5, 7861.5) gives 1.02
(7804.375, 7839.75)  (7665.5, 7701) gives 1.06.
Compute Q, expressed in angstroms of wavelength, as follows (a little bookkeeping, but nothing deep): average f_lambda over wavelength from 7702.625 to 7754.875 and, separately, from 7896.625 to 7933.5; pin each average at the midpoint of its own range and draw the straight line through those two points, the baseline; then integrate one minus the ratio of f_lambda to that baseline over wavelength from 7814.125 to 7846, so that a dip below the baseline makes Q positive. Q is -0.4 angstroms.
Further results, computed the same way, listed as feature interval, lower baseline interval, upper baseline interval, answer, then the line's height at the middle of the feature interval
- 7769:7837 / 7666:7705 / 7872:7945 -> -1.1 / 54.5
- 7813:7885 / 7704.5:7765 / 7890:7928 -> 2.3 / 55.8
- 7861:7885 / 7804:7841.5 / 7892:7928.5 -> 1.4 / 55.7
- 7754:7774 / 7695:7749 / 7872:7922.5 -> -0.8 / 55.5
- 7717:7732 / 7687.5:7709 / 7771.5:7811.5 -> -0.8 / 57.1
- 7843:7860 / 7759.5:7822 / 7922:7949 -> 0.6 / 55.5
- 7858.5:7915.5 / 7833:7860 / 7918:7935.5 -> -0.1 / 54.8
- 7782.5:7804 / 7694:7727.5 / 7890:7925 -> 0.5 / 56.1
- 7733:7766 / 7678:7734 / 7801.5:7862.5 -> 0.2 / 55.1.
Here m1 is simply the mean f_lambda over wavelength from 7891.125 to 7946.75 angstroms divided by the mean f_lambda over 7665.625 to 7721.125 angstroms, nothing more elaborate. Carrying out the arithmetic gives 1.1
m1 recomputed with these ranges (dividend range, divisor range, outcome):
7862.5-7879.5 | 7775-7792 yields 0.94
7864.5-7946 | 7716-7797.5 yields 0.99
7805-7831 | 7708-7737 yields 0.97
